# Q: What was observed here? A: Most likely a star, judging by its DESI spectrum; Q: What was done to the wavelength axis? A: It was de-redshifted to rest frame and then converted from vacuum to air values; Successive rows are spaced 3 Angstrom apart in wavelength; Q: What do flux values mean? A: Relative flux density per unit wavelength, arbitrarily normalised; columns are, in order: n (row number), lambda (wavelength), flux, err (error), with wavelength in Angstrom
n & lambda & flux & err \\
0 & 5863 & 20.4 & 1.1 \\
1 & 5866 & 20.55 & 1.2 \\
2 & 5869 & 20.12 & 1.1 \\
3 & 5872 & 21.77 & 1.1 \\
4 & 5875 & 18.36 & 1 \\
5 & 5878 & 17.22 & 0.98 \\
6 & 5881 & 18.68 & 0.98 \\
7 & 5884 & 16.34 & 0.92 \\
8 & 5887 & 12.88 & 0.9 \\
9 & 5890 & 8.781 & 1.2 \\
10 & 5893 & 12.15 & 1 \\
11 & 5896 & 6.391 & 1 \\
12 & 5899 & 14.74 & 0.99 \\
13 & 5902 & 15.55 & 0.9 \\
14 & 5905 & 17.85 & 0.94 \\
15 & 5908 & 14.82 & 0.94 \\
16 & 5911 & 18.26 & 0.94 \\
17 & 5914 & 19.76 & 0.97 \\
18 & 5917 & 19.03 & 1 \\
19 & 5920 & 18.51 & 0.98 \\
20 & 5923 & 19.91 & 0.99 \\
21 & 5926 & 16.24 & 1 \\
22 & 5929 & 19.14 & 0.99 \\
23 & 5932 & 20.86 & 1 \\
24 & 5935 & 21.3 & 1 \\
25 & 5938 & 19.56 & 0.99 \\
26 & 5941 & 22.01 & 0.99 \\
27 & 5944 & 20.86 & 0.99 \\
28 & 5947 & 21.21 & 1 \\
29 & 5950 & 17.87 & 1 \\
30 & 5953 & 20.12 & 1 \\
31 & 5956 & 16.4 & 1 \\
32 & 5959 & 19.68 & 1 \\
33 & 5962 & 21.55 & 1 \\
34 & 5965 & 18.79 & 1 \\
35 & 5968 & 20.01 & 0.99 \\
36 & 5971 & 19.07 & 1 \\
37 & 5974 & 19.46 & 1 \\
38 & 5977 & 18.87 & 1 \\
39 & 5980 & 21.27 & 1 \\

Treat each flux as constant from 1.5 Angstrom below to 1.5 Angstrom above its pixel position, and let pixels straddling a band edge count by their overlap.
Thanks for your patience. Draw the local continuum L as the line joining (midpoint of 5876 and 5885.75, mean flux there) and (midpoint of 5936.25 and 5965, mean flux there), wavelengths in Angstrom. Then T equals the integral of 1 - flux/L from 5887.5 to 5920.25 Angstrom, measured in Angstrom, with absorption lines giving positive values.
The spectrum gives 6.05 Angstrom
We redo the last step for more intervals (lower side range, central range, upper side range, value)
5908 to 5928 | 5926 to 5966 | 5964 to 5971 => -1.91 Angstrom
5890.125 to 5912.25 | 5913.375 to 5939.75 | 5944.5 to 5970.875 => -4.84 Angstrom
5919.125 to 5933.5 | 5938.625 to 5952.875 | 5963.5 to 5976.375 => -0.96 Angstrom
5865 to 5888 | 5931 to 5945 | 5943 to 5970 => -1.19 Angstrom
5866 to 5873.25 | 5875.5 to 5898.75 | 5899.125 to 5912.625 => 6.62 Angstrom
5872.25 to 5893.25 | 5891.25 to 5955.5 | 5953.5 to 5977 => -1.50 Angstrom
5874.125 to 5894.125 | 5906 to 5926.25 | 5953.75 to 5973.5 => -1.86 Angstrom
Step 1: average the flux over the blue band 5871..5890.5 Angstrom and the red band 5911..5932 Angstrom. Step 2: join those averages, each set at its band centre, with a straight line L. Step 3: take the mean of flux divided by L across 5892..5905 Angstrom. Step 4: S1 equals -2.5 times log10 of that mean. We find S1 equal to 0.341 mag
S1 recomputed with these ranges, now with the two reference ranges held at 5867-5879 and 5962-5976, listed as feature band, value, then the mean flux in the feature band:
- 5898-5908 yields 0.221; 15.9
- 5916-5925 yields 0.030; 19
